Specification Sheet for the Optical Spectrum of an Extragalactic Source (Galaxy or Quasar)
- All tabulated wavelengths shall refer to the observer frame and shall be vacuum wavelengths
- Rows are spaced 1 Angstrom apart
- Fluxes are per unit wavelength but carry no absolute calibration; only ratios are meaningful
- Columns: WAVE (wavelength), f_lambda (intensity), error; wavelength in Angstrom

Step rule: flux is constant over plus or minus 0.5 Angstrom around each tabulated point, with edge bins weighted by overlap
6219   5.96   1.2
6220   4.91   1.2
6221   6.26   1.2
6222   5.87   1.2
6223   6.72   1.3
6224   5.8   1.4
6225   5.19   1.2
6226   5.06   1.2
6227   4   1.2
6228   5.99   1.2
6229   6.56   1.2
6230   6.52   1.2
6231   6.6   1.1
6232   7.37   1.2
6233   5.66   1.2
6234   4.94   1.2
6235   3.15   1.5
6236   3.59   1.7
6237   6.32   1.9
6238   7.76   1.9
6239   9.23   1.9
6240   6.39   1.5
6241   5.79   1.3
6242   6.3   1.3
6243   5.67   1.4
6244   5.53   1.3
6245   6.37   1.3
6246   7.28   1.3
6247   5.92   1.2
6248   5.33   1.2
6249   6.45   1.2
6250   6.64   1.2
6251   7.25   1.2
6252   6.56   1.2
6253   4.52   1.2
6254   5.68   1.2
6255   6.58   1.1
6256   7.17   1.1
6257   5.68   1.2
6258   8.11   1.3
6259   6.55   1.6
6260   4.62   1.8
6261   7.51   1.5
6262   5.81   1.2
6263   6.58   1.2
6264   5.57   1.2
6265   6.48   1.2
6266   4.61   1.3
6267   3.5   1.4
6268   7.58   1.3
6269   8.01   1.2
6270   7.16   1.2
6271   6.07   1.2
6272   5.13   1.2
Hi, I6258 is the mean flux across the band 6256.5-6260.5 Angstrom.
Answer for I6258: 6.24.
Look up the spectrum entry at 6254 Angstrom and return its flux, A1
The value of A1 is 5.68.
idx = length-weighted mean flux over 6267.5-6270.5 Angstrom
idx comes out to 7.58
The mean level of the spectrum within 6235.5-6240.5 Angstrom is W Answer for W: 6.66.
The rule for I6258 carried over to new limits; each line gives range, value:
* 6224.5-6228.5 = 5.06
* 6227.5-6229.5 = 6.28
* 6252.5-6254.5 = 5.1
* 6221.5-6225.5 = 5.9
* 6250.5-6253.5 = 6.11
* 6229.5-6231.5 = 6.56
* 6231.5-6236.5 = 4.94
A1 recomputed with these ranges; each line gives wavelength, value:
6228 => 5.99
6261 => 7.51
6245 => 6.37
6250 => 6.64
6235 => 3.15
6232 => 7.37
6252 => 6.56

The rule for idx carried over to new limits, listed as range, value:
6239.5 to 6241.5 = 6.09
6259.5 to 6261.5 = 6.06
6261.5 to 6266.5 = 5.81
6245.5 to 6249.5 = 6.25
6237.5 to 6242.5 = 7.09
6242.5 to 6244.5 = 5.6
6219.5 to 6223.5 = 5.94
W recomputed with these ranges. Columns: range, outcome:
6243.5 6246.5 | 6.39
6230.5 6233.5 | 6.54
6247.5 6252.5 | 6.45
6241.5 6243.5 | 5.98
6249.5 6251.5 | 6.95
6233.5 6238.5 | 5.15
